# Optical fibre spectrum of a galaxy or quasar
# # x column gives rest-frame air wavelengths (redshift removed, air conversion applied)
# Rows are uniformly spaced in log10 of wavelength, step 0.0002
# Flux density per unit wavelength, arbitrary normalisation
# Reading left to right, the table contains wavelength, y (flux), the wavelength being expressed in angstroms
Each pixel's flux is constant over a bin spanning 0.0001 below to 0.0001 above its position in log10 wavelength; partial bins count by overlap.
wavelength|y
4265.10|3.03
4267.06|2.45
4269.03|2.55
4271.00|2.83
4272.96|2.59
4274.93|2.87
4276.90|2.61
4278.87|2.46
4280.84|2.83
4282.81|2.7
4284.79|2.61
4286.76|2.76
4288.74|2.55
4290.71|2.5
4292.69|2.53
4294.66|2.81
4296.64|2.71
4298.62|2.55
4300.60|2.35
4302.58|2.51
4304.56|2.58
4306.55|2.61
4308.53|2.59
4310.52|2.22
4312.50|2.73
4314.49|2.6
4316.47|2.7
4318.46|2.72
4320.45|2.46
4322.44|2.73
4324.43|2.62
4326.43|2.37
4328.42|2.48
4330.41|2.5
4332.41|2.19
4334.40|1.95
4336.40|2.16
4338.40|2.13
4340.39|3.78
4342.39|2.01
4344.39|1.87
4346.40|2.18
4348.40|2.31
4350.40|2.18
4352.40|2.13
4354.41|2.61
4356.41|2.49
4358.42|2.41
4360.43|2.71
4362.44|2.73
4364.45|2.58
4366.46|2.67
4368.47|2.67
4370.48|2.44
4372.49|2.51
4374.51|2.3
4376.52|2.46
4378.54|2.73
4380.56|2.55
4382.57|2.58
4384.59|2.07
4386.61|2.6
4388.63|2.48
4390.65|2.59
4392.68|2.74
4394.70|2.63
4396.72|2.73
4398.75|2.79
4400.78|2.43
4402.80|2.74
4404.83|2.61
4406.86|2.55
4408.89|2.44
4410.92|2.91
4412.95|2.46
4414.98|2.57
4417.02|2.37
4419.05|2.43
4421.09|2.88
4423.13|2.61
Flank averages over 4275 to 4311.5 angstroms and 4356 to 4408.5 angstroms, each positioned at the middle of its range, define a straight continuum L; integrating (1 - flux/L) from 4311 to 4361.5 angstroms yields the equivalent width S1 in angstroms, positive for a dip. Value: 2.7 angstroms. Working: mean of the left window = 2.59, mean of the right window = 2.57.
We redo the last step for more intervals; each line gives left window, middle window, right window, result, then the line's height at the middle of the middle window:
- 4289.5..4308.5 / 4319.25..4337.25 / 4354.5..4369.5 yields 1.4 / 2.59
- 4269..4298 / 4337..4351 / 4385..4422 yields 1.5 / 2.63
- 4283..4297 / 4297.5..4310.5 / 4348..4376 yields 0.5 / 2.61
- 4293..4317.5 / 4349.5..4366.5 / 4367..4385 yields 0.2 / 2.52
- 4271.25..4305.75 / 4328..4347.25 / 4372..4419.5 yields 2.0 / 2.59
